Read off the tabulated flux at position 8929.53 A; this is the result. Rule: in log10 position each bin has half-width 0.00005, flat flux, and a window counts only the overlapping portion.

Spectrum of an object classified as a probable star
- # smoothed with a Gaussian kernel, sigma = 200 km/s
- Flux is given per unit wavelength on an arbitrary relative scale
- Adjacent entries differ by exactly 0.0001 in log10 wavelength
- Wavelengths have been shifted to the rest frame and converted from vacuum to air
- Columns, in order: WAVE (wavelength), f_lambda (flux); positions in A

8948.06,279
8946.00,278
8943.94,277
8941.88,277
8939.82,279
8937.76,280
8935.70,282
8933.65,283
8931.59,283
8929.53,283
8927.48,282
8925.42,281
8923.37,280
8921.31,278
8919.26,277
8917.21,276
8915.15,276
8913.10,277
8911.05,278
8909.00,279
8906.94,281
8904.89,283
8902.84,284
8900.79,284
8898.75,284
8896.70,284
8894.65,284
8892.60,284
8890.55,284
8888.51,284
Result 283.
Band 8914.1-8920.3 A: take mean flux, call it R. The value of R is 276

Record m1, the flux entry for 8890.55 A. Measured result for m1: 284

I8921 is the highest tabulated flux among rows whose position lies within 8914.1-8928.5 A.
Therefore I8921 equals 282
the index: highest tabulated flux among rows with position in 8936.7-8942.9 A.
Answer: 280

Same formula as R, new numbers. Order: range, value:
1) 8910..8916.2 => 277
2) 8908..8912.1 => 279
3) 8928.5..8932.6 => 283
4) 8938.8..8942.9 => 278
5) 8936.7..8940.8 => 279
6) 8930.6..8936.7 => 283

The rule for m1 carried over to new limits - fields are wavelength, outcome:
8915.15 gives 276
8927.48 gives 282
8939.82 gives 279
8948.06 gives 279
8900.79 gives 284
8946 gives 278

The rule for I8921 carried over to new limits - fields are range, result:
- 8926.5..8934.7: 283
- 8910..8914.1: 278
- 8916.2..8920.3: 277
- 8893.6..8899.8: 284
